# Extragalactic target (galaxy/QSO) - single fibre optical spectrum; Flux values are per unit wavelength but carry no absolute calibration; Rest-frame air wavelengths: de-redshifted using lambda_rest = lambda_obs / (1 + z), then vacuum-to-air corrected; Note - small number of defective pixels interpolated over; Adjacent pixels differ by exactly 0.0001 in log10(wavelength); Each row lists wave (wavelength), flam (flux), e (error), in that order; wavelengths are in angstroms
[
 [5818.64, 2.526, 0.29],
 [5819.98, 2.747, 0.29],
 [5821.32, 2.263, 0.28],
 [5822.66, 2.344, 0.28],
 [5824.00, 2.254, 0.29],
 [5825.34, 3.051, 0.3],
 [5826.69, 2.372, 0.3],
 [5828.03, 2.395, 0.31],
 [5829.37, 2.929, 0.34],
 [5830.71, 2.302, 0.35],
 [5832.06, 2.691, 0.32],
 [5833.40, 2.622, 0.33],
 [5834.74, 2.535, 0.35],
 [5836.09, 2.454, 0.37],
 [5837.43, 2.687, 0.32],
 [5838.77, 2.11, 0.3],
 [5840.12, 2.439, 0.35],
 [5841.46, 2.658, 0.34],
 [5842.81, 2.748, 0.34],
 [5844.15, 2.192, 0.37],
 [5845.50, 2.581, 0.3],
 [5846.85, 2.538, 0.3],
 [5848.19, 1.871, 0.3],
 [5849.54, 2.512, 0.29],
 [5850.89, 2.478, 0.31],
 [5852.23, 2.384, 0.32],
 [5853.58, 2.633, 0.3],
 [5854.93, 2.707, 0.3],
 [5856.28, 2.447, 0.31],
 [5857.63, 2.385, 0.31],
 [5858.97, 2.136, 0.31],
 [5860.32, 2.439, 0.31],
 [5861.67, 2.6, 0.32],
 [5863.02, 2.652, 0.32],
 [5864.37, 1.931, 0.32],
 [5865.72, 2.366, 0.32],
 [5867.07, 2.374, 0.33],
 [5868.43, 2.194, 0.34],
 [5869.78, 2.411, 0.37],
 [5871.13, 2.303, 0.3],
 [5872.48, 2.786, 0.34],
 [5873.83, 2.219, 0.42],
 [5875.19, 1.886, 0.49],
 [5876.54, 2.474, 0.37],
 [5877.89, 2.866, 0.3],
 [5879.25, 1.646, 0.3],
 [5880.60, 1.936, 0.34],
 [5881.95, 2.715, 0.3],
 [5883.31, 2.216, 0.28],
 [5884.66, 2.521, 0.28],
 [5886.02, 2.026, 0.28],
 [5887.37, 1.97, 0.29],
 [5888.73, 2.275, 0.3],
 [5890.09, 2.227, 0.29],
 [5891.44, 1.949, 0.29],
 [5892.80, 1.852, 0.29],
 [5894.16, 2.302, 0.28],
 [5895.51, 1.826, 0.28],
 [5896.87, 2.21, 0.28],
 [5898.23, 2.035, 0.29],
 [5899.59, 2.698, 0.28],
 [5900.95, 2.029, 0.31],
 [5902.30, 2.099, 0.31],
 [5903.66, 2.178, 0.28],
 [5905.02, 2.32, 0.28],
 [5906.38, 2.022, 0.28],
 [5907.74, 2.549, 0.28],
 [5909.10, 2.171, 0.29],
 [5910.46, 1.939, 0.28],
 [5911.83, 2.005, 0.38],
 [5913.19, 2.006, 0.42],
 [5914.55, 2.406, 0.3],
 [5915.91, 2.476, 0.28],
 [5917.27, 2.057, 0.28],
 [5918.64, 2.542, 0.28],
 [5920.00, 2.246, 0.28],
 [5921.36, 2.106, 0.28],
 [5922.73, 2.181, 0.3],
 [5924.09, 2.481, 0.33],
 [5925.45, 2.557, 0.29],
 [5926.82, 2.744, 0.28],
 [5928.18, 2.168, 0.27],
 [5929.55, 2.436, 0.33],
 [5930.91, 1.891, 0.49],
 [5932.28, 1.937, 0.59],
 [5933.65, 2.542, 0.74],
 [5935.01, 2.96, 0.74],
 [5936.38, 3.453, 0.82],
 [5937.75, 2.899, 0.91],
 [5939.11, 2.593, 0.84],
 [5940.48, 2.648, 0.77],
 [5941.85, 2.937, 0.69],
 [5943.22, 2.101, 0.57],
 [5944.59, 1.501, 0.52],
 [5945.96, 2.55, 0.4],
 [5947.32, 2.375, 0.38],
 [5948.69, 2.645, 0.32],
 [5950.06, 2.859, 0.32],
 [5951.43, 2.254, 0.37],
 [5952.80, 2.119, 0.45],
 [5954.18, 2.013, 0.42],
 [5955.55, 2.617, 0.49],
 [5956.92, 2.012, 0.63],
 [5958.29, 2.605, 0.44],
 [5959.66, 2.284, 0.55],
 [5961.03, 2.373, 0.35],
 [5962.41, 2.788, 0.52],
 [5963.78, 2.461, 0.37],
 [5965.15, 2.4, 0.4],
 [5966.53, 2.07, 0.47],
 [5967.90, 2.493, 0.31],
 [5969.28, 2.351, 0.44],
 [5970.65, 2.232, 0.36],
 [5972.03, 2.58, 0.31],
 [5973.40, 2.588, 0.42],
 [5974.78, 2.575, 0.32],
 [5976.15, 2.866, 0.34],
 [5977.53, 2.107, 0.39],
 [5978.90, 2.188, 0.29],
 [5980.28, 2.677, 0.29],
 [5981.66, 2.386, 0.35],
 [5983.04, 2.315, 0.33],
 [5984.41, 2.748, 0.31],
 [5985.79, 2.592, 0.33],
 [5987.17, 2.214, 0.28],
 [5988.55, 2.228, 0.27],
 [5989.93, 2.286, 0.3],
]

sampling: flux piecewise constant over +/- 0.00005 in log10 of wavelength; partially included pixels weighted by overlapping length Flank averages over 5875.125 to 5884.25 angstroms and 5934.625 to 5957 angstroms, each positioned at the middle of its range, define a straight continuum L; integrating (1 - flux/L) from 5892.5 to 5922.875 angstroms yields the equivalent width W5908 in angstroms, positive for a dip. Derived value 2.42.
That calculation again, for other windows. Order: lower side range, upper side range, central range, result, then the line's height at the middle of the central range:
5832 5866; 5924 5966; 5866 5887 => 1.3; 2.45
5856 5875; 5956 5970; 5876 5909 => 2.3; 2.37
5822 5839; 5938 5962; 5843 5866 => 0.8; 2.5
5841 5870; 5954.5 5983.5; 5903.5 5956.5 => 1.1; 2.42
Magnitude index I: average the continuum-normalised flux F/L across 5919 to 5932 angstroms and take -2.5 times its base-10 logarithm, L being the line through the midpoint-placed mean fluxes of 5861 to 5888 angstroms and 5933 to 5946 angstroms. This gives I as 0.11 mag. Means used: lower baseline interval 2.31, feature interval 2.31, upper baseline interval 2.62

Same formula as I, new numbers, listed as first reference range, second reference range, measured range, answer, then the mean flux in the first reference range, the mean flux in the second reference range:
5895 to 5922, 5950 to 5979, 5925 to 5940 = -0.125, 2.2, 2.4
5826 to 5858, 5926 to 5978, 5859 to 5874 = 0.042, 2.49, 2.45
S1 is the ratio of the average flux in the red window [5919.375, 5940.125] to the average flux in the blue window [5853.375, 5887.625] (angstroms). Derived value 1.1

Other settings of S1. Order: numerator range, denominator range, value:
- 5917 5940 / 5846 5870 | 1.03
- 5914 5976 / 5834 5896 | 1.04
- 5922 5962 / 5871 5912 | 1.11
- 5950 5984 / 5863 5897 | 1.08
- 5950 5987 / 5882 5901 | 1.11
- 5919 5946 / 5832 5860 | 0.99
